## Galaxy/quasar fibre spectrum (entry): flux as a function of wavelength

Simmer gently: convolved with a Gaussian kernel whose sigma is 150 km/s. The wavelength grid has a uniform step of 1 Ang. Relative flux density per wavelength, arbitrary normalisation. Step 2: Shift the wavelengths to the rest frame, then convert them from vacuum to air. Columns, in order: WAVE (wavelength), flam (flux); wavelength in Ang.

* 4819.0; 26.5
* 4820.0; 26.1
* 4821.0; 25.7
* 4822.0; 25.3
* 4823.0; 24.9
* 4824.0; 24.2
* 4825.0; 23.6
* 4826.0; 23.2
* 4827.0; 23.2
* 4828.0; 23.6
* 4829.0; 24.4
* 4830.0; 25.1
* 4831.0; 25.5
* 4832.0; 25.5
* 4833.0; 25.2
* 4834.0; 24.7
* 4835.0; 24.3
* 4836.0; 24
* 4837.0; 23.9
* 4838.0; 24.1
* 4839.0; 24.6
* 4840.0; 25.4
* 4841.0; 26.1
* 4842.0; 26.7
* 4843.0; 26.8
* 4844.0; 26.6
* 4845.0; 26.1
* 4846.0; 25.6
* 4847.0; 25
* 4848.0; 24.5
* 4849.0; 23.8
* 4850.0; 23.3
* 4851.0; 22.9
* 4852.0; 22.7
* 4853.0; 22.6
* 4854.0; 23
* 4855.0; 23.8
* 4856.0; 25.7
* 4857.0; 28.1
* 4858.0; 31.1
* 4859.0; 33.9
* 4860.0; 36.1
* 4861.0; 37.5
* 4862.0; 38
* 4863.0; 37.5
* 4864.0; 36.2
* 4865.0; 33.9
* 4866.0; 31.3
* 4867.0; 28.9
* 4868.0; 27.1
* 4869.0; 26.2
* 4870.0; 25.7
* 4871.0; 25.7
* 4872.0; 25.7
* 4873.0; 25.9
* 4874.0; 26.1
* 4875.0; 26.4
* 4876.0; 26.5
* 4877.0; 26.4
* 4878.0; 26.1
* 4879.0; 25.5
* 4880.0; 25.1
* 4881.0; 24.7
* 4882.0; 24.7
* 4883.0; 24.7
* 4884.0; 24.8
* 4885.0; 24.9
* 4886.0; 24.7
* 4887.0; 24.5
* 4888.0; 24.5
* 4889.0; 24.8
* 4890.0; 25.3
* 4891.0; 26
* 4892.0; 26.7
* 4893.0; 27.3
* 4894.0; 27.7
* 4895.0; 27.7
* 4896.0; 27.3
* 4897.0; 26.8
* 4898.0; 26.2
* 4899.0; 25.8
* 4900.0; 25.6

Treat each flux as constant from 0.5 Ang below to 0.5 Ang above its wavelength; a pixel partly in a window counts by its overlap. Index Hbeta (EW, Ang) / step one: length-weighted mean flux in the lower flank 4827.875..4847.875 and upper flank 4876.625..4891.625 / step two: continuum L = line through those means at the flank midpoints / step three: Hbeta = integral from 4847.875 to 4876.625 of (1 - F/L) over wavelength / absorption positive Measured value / -3.6 Ang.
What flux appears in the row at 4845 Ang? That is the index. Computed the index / 26.1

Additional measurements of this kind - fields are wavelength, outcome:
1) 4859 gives 33.9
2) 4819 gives 26.5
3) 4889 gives 24.8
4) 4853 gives 22.6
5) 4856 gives 25.7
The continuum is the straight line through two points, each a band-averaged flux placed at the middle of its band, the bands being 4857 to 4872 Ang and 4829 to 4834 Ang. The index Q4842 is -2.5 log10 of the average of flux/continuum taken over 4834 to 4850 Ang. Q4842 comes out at 0.09 mag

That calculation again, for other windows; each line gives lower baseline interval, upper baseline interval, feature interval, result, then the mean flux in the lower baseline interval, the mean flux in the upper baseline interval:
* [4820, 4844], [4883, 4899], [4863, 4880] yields -0.10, 24.8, 25.9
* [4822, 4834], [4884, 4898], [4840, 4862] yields -0.08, 24.4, 26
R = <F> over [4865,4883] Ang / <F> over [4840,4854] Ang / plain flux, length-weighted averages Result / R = 1.1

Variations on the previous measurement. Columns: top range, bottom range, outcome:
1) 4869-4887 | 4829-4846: 1.01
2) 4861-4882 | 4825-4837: 1.17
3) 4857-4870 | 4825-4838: 1.34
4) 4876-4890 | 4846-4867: 0.87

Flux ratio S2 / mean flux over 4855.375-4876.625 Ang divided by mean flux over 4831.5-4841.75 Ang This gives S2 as 1.21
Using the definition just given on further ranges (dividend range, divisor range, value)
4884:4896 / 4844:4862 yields 0.95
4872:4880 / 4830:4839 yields 1.06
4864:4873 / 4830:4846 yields 1.12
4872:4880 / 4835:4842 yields 1.05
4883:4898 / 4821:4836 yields 1.06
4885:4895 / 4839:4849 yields 1.00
